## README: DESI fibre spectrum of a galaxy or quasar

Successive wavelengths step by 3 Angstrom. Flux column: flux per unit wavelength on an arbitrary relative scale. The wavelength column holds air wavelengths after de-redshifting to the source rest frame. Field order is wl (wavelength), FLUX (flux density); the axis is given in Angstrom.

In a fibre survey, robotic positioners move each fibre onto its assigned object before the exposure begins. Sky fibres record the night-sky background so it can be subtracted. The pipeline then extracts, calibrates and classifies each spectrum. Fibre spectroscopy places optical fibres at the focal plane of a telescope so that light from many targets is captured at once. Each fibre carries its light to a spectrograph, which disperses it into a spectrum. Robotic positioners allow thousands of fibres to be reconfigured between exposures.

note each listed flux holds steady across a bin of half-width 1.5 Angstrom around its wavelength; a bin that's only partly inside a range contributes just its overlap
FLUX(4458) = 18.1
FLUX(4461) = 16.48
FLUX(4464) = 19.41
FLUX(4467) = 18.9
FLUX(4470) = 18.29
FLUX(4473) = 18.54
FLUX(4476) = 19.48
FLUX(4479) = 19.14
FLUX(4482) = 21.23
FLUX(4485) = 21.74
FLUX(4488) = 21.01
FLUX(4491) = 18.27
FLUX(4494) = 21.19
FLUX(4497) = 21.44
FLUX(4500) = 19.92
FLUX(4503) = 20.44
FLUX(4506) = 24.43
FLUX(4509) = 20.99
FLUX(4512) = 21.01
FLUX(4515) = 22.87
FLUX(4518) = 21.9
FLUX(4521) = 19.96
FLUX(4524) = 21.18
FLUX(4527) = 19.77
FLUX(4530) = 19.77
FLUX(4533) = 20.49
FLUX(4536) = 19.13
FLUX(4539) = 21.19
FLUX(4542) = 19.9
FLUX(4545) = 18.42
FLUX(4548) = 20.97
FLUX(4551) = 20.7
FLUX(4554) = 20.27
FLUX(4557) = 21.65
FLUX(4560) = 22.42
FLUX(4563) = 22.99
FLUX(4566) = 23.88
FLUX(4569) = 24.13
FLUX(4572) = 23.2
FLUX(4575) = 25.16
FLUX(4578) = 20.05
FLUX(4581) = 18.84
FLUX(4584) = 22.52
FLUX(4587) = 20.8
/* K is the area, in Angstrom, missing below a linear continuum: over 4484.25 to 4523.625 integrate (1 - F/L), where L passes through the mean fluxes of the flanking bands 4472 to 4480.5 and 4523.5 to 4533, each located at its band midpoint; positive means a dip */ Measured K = -3.0 Angstrom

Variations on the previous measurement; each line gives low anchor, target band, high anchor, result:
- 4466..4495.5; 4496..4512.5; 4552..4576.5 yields -0.57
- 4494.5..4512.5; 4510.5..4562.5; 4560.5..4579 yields 3.71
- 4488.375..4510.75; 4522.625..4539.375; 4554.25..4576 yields 1.38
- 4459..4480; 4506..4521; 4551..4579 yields -1.01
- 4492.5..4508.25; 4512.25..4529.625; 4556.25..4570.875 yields 0.75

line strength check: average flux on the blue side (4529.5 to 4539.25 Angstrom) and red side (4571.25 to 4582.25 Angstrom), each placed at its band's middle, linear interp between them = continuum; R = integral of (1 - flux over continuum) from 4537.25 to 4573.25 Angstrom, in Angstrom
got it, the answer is -1.19 Angstrom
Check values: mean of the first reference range 20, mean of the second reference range 21.8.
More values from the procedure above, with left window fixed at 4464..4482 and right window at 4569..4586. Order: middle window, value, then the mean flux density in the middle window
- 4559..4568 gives -0.61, 23.2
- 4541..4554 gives 0.75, 20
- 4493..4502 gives -0.45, 20.8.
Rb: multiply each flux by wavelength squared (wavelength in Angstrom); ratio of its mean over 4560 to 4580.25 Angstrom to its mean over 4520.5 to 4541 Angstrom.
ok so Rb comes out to 1.2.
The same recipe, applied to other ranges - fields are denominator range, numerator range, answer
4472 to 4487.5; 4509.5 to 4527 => 1.07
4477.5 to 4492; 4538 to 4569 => 1.08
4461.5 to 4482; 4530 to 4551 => 1.09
